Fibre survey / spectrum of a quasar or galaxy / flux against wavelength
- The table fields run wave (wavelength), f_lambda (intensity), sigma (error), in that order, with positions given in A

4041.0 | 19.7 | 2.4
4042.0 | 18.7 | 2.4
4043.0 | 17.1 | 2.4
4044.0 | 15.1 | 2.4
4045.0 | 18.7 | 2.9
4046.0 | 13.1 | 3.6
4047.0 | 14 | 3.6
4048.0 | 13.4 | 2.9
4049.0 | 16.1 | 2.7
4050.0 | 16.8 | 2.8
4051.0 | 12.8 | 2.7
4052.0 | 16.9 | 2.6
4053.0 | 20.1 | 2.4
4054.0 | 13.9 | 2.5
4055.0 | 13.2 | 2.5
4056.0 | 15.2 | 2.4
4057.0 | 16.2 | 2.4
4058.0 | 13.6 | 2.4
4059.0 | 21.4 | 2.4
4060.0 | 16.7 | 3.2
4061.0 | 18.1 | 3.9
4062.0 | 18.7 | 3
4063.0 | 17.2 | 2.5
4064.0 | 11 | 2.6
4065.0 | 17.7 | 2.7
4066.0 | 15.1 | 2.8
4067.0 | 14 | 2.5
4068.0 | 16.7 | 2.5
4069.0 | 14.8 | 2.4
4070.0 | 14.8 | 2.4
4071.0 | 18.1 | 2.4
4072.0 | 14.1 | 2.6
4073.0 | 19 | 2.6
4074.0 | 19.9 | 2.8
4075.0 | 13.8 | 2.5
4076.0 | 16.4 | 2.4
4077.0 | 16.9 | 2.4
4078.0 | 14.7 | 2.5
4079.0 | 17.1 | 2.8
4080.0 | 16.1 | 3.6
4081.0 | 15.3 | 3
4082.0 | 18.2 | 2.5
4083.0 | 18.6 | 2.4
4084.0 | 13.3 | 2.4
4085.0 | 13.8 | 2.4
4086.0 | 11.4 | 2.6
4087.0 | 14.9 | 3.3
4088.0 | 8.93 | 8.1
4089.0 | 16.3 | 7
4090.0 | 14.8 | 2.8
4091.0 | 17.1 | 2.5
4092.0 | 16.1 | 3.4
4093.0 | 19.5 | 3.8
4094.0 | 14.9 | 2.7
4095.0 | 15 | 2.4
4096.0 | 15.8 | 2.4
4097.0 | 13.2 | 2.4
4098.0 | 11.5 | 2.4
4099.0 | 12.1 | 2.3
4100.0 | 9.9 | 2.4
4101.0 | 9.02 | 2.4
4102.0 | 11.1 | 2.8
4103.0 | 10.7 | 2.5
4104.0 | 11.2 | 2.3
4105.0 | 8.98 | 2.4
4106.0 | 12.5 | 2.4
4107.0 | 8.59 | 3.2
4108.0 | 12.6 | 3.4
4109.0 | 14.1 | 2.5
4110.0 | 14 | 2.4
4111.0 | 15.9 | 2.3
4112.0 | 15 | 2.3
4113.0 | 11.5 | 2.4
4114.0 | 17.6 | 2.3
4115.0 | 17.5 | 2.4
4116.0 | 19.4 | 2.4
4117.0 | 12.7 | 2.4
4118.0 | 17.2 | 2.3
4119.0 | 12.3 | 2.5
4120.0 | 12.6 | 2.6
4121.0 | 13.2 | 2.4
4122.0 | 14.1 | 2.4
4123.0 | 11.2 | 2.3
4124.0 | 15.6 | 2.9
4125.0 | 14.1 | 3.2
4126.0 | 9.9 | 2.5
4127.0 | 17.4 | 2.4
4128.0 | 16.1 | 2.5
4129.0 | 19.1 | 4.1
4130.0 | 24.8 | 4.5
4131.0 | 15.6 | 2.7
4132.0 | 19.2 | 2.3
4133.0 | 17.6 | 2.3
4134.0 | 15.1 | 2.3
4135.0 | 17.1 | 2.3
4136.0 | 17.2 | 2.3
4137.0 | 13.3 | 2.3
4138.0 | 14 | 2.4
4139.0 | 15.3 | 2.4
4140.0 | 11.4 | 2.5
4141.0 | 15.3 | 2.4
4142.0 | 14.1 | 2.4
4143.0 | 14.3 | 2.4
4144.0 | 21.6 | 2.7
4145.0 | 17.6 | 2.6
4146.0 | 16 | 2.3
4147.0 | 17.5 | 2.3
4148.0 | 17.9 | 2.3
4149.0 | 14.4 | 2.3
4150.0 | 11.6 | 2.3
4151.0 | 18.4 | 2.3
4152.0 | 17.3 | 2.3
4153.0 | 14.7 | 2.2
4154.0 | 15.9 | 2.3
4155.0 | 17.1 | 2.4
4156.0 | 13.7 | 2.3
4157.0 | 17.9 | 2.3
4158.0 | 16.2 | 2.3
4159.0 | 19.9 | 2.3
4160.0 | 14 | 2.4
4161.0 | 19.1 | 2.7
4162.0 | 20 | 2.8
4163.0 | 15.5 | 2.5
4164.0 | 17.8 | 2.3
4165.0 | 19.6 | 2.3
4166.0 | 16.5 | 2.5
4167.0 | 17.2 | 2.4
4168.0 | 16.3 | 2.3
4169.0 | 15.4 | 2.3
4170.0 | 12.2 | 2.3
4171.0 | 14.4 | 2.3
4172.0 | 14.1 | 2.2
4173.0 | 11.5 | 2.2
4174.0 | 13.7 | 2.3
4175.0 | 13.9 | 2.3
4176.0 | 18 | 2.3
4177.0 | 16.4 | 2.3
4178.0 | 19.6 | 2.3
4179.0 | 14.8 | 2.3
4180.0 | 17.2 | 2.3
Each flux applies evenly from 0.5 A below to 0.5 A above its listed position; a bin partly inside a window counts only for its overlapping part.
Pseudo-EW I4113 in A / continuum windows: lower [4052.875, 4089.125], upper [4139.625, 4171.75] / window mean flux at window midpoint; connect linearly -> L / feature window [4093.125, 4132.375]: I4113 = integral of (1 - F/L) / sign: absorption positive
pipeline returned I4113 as 4.8 A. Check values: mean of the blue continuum 15.8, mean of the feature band 14.1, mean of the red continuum 16.3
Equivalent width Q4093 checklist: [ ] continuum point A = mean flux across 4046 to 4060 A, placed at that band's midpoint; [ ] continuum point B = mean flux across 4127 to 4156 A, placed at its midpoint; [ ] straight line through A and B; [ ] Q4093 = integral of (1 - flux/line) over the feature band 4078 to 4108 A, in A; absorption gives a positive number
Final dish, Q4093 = 4.3 A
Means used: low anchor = 15.6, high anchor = 16.4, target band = 13.7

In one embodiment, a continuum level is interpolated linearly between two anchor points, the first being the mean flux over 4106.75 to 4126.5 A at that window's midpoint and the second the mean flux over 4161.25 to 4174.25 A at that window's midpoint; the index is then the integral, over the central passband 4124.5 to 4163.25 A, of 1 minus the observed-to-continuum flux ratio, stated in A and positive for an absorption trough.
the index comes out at -3.6 A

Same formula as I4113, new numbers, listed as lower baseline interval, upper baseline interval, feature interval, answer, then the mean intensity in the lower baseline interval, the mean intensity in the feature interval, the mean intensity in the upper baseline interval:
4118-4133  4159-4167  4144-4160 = 0.5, 15.5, 16.5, 17.6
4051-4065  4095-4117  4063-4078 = -0.5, 16.2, 15.9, 13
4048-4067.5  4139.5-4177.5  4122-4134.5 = -0.2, 16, 16.2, 16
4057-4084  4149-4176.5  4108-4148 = 1.4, 16.4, 15.6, 16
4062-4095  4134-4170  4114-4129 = 1.2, 15.7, 14.8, 16.2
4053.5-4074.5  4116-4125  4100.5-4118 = 1.4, 16.2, 13.2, 14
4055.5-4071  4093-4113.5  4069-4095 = -2.3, 16.1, 15.7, 12.6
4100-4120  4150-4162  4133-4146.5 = -0.2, 13.2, 15.6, 16.7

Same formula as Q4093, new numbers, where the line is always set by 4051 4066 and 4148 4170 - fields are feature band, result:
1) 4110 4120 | 0.7 A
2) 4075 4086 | 0.4 A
